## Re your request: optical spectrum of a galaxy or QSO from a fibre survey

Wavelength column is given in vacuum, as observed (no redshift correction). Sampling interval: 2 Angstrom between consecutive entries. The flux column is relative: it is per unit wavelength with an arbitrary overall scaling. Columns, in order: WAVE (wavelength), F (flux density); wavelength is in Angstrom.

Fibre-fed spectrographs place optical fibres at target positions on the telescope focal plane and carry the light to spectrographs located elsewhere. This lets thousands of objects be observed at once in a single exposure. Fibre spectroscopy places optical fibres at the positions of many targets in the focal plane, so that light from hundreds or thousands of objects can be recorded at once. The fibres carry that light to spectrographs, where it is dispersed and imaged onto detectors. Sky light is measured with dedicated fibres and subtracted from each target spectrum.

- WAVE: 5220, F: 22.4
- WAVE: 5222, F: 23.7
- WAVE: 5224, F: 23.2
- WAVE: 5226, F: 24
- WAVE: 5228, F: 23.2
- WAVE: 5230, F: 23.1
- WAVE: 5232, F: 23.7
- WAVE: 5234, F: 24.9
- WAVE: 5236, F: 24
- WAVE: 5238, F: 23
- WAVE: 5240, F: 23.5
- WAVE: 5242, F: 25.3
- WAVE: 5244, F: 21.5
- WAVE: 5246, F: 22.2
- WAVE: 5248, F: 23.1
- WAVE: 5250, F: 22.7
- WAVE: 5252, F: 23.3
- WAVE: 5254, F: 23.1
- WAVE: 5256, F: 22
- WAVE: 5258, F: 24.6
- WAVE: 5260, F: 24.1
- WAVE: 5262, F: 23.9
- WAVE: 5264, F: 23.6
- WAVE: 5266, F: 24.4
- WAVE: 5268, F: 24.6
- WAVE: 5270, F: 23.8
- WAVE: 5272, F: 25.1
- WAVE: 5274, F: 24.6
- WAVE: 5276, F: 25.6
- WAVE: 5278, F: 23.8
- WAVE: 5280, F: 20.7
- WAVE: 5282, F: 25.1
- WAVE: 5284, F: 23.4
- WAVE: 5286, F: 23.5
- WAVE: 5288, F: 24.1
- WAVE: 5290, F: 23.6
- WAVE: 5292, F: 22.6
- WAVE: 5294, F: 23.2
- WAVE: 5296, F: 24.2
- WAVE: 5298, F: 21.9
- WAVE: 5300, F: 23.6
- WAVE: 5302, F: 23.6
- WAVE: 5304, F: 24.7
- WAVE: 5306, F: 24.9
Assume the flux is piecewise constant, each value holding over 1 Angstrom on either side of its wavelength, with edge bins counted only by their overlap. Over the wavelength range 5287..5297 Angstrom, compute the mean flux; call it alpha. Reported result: 23.5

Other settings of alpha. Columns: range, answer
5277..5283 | 23.2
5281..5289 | 24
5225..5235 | 23.8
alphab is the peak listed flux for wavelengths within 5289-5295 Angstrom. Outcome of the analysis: 23.6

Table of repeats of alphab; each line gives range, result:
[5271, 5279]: 25.6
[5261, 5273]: 25.1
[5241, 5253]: 25.3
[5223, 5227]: 24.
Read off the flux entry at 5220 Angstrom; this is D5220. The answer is 22.4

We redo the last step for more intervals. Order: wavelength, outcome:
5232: 23.7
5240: 23.5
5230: 23.1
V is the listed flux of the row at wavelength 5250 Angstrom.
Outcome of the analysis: 22.7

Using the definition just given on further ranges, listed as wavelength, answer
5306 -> 24.9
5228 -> 23.2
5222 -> 23.7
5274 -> 24.6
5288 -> 24.1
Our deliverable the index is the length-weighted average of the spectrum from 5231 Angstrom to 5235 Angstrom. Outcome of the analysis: 24.3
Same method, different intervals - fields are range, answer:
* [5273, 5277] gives 25.1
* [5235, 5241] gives 23.5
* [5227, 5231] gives 23.1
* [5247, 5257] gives 22.8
